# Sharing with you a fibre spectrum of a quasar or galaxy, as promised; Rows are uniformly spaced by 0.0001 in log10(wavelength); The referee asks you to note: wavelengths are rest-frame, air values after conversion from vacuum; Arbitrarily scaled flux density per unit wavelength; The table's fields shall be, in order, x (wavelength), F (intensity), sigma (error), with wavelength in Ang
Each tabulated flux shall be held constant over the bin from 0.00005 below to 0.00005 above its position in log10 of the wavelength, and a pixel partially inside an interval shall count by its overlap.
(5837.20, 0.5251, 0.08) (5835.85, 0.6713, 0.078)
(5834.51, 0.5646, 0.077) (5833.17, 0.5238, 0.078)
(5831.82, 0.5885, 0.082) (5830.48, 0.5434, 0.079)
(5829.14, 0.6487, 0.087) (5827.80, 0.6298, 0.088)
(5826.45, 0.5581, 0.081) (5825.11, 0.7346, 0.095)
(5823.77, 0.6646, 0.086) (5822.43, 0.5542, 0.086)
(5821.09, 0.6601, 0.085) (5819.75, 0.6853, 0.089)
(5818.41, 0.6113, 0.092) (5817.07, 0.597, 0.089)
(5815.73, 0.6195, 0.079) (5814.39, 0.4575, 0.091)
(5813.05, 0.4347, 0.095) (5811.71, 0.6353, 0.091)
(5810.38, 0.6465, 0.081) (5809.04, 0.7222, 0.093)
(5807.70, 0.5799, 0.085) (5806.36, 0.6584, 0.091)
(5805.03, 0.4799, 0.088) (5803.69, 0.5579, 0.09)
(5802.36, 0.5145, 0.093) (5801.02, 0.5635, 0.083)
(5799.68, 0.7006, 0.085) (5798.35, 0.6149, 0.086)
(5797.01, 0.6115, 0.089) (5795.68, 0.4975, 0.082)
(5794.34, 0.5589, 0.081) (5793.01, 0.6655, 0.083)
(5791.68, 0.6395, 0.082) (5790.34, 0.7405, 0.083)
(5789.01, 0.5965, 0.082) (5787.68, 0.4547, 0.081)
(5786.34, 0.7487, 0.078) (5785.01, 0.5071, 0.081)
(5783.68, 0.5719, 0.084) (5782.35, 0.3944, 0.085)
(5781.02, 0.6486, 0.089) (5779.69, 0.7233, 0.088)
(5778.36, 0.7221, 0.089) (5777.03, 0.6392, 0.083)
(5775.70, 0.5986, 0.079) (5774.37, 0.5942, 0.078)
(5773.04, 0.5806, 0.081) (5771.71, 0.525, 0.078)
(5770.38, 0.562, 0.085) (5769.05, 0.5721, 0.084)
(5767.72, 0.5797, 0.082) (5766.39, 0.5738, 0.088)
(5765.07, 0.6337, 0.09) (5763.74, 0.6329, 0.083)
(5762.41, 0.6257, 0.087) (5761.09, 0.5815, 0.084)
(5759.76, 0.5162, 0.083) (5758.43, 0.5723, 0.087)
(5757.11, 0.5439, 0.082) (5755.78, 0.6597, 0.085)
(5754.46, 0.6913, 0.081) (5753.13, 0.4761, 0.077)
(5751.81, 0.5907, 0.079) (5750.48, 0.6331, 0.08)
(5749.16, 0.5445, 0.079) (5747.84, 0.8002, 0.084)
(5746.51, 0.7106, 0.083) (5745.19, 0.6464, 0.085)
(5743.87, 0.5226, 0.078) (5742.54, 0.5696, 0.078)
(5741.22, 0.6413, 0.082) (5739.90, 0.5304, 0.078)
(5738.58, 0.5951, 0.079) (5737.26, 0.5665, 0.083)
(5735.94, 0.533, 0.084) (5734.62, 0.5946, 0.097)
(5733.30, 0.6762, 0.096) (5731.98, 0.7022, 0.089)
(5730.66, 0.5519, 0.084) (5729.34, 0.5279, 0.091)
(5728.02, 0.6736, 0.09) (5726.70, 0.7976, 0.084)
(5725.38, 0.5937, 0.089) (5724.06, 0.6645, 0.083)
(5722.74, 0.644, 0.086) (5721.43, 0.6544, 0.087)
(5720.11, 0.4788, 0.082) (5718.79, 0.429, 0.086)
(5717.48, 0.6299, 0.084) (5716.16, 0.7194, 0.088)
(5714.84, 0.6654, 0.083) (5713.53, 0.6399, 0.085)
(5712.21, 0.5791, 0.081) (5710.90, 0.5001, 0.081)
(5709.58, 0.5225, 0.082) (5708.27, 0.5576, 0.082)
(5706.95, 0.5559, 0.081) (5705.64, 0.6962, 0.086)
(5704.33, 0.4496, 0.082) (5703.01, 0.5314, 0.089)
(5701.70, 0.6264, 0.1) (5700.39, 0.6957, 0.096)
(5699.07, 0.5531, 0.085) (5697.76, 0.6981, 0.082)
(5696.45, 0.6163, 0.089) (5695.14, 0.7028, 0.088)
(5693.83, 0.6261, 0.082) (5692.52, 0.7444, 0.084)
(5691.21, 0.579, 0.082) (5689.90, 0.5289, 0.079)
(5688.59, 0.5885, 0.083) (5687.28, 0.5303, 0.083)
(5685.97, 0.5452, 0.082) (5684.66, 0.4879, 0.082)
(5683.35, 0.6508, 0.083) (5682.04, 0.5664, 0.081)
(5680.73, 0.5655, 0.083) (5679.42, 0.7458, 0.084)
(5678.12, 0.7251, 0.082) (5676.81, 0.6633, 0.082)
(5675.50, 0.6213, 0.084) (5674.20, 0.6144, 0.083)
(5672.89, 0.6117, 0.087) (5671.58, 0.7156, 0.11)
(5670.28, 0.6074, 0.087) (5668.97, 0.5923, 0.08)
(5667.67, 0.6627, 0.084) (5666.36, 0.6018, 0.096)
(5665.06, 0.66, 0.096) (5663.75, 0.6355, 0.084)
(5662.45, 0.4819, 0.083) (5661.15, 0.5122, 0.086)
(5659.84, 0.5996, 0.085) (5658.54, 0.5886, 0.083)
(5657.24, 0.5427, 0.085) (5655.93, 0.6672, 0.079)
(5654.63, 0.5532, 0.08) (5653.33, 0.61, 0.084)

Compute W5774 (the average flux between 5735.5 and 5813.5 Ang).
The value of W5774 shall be 0.598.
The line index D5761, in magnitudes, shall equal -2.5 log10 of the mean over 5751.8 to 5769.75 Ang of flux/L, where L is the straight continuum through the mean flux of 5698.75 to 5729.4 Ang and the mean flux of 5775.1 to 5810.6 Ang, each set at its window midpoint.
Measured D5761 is 0.03 mag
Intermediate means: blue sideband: 0.601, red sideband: 0.605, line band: 0.589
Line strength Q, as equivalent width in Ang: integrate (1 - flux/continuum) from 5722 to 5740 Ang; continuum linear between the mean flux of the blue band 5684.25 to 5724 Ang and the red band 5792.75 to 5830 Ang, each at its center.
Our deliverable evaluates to -0.7 Ang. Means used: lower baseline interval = 0.594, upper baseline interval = 0.601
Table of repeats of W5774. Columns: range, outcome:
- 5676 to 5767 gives 0.607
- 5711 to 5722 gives 0.594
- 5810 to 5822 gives 0.592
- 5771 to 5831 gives 0.602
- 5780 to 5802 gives 0.596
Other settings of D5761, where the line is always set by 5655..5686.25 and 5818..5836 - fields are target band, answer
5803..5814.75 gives 0.068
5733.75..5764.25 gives 0.025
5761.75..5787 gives 0.022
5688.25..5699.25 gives -0.034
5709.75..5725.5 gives 0.027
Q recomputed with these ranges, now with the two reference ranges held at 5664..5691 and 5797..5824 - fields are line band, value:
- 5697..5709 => 0.3 Ang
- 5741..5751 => -0.5 Ang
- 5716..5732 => -0.2 Ang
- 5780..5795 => 0.1 Ang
